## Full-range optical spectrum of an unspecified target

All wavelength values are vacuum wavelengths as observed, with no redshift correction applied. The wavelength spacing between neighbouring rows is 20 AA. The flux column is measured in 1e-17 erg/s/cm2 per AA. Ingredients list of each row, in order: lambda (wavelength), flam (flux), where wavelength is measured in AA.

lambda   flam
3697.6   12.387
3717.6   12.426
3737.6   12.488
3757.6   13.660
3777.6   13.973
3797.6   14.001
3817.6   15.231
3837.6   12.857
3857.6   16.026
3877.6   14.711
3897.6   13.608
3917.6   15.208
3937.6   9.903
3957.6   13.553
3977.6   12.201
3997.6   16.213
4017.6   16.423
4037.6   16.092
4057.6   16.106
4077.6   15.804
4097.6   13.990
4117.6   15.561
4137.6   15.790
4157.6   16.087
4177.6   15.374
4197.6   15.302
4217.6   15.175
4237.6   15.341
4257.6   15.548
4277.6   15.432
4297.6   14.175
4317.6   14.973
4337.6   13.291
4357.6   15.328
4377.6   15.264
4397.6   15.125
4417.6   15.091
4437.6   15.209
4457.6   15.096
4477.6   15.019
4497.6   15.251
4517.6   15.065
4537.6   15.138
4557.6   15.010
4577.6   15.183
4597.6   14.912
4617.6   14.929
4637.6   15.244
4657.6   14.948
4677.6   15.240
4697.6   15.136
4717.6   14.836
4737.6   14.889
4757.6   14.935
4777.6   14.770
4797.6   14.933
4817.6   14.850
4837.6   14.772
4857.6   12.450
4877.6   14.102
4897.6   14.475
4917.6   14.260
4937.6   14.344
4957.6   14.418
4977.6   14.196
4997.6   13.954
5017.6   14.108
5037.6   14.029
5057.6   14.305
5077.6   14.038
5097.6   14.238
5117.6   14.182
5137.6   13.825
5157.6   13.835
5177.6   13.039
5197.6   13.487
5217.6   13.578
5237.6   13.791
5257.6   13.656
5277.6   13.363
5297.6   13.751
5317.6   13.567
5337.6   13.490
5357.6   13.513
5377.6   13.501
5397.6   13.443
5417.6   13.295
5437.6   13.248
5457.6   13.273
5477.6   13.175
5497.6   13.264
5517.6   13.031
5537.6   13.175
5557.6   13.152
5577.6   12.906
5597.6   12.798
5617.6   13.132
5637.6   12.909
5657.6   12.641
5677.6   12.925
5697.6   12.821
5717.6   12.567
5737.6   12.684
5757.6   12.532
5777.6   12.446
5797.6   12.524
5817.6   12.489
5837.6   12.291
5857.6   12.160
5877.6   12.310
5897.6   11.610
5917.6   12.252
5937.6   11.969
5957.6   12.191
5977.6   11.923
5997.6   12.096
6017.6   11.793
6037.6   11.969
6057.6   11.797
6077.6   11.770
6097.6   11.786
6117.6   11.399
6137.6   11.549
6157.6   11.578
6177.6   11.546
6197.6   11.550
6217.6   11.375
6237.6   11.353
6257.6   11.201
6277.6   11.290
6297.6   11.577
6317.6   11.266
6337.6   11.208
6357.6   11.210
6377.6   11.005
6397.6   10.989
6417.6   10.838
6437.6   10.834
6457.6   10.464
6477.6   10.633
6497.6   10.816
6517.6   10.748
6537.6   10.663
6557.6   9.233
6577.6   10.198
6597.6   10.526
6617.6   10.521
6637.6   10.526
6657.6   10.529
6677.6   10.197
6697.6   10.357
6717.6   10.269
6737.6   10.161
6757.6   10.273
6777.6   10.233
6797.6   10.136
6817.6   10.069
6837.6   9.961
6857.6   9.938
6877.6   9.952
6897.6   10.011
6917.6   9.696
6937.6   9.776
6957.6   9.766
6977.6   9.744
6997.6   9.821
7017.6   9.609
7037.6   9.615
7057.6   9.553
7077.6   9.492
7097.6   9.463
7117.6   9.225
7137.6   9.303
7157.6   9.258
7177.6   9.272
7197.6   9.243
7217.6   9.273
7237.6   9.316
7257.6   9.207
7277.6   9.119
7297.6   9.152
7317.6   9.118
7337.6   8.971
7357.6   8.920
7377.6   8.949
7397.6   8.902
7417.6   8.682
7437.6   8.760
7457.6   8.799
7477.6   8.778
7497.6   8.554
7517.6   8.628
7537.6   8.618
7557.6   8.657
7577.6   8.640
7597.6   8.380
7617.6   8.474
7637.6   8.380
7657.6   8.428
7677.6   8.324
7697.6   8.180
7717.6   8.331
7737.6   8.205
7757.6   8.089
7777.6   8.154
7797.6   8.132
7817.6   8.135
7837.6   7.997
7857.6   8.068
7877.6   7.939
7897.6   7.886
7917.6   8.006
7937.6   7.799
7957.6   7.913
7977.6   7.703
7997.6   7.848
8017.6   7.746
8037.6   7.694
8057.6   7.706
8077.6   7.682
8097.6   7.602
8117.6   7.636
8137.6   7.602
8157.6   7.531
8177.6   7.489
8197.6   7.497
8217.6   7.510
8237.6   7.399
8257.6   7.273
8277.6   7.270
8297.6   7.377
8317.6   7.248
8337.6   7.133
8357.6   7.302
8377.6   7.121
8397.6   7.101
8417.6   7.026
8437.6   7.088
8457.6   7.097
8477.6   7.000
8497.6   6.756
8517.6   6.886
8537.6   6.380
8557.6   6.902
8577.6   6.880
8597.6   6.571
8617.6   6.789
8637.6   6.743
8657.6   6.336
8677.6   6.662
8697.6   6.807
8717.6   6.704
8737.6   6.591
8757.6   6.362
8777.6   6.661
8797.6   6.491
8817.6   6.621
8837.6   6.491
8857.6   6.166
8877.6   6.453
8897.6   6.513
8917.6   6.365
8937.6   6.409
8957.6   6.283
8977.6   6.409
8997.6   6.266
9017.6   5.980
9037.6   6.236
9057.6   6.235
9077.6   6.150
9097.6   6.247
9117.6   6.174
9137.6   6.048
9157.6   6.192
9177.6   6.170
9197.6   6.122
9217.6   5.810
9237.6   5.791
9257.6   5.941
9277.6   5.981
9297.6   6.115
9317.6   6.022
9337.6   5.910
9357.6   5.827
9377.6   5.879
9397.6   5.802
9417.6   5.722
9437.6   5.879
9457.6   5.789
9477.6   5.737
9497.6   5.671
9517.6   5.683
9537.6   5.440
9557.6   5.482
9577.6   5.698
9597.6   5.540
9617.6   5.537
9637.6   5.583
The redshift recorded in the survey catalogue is 0.000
